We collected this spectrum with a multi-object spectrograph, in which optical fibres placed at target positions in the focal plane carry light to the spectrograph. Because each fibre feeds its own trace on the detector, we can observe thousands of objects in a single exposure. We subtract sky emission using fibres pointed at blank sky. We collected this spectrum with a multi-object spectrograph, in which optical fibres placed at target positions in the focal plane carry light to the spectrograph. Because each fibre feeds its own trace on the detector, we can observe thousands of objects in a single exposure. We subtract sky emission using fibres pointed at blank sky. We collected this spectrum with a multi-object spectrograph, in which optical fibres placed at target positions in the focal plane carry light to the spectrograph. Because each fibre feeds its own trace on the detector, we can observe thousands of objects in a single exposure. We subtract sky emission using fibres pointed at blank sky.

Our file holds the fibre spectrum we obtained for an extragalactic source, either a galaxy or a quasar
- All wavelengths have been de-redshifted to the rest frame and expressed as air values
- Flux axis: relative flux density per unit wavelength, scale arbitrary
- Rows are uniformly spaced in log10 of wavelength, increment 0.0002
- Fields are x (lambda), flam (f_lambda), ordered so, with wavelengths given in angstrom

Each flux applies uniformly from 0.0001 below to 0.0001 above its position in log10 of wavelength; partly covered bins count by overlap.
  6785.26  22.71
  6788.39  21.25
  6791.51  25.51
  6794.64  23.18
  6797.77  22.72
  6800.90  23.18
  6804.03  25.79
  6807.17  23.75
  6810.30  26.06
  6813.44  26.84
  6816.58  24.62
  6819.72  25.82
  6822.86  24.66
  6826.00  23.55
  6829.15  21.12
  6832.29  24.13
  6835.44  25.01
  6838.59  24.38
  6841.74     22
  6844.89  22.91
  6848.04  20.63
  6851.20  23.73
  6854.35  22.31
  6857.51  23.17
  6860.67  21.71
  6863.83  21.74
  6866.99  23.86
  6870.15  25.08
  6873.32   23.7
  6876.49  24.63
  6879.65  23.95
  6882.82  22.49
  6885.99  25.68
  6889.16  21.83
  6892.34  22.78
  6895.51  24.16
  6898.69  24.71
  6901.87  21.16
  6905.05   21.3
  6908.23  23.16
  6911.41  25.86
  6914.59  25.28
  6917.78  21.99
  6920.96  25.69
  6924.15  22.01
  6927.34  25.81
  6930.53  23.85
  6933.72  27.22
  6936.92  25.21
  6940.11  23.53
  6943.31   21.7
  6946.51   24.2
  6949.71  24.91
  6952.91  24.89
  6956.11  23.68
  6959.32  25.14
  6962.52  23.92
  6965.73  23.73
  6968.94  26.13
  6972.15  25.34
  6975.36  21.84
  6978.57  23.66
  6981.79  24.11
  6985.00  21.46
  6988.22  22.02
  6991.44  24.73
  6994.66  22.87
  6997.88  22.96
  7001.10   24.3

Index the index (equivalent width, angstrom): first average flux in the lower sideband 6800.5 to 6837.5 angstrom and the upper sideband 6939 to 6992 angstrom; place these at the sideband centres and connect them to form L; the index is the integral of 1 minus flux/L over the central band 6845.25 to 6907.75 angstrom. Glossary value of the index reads 3.1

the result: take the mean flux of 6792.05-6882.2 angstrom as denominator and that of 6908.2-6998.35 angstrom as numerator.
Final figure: 1.01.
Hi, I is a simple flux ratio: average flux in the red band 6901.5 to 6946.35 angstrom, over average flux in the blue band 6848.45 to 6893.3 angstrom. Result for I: 1.03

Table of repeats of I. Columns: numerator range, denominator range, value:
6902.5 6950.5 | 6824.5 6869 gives 1.05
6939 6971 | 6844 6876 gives 1.06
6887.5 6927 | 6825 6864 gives 1.03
